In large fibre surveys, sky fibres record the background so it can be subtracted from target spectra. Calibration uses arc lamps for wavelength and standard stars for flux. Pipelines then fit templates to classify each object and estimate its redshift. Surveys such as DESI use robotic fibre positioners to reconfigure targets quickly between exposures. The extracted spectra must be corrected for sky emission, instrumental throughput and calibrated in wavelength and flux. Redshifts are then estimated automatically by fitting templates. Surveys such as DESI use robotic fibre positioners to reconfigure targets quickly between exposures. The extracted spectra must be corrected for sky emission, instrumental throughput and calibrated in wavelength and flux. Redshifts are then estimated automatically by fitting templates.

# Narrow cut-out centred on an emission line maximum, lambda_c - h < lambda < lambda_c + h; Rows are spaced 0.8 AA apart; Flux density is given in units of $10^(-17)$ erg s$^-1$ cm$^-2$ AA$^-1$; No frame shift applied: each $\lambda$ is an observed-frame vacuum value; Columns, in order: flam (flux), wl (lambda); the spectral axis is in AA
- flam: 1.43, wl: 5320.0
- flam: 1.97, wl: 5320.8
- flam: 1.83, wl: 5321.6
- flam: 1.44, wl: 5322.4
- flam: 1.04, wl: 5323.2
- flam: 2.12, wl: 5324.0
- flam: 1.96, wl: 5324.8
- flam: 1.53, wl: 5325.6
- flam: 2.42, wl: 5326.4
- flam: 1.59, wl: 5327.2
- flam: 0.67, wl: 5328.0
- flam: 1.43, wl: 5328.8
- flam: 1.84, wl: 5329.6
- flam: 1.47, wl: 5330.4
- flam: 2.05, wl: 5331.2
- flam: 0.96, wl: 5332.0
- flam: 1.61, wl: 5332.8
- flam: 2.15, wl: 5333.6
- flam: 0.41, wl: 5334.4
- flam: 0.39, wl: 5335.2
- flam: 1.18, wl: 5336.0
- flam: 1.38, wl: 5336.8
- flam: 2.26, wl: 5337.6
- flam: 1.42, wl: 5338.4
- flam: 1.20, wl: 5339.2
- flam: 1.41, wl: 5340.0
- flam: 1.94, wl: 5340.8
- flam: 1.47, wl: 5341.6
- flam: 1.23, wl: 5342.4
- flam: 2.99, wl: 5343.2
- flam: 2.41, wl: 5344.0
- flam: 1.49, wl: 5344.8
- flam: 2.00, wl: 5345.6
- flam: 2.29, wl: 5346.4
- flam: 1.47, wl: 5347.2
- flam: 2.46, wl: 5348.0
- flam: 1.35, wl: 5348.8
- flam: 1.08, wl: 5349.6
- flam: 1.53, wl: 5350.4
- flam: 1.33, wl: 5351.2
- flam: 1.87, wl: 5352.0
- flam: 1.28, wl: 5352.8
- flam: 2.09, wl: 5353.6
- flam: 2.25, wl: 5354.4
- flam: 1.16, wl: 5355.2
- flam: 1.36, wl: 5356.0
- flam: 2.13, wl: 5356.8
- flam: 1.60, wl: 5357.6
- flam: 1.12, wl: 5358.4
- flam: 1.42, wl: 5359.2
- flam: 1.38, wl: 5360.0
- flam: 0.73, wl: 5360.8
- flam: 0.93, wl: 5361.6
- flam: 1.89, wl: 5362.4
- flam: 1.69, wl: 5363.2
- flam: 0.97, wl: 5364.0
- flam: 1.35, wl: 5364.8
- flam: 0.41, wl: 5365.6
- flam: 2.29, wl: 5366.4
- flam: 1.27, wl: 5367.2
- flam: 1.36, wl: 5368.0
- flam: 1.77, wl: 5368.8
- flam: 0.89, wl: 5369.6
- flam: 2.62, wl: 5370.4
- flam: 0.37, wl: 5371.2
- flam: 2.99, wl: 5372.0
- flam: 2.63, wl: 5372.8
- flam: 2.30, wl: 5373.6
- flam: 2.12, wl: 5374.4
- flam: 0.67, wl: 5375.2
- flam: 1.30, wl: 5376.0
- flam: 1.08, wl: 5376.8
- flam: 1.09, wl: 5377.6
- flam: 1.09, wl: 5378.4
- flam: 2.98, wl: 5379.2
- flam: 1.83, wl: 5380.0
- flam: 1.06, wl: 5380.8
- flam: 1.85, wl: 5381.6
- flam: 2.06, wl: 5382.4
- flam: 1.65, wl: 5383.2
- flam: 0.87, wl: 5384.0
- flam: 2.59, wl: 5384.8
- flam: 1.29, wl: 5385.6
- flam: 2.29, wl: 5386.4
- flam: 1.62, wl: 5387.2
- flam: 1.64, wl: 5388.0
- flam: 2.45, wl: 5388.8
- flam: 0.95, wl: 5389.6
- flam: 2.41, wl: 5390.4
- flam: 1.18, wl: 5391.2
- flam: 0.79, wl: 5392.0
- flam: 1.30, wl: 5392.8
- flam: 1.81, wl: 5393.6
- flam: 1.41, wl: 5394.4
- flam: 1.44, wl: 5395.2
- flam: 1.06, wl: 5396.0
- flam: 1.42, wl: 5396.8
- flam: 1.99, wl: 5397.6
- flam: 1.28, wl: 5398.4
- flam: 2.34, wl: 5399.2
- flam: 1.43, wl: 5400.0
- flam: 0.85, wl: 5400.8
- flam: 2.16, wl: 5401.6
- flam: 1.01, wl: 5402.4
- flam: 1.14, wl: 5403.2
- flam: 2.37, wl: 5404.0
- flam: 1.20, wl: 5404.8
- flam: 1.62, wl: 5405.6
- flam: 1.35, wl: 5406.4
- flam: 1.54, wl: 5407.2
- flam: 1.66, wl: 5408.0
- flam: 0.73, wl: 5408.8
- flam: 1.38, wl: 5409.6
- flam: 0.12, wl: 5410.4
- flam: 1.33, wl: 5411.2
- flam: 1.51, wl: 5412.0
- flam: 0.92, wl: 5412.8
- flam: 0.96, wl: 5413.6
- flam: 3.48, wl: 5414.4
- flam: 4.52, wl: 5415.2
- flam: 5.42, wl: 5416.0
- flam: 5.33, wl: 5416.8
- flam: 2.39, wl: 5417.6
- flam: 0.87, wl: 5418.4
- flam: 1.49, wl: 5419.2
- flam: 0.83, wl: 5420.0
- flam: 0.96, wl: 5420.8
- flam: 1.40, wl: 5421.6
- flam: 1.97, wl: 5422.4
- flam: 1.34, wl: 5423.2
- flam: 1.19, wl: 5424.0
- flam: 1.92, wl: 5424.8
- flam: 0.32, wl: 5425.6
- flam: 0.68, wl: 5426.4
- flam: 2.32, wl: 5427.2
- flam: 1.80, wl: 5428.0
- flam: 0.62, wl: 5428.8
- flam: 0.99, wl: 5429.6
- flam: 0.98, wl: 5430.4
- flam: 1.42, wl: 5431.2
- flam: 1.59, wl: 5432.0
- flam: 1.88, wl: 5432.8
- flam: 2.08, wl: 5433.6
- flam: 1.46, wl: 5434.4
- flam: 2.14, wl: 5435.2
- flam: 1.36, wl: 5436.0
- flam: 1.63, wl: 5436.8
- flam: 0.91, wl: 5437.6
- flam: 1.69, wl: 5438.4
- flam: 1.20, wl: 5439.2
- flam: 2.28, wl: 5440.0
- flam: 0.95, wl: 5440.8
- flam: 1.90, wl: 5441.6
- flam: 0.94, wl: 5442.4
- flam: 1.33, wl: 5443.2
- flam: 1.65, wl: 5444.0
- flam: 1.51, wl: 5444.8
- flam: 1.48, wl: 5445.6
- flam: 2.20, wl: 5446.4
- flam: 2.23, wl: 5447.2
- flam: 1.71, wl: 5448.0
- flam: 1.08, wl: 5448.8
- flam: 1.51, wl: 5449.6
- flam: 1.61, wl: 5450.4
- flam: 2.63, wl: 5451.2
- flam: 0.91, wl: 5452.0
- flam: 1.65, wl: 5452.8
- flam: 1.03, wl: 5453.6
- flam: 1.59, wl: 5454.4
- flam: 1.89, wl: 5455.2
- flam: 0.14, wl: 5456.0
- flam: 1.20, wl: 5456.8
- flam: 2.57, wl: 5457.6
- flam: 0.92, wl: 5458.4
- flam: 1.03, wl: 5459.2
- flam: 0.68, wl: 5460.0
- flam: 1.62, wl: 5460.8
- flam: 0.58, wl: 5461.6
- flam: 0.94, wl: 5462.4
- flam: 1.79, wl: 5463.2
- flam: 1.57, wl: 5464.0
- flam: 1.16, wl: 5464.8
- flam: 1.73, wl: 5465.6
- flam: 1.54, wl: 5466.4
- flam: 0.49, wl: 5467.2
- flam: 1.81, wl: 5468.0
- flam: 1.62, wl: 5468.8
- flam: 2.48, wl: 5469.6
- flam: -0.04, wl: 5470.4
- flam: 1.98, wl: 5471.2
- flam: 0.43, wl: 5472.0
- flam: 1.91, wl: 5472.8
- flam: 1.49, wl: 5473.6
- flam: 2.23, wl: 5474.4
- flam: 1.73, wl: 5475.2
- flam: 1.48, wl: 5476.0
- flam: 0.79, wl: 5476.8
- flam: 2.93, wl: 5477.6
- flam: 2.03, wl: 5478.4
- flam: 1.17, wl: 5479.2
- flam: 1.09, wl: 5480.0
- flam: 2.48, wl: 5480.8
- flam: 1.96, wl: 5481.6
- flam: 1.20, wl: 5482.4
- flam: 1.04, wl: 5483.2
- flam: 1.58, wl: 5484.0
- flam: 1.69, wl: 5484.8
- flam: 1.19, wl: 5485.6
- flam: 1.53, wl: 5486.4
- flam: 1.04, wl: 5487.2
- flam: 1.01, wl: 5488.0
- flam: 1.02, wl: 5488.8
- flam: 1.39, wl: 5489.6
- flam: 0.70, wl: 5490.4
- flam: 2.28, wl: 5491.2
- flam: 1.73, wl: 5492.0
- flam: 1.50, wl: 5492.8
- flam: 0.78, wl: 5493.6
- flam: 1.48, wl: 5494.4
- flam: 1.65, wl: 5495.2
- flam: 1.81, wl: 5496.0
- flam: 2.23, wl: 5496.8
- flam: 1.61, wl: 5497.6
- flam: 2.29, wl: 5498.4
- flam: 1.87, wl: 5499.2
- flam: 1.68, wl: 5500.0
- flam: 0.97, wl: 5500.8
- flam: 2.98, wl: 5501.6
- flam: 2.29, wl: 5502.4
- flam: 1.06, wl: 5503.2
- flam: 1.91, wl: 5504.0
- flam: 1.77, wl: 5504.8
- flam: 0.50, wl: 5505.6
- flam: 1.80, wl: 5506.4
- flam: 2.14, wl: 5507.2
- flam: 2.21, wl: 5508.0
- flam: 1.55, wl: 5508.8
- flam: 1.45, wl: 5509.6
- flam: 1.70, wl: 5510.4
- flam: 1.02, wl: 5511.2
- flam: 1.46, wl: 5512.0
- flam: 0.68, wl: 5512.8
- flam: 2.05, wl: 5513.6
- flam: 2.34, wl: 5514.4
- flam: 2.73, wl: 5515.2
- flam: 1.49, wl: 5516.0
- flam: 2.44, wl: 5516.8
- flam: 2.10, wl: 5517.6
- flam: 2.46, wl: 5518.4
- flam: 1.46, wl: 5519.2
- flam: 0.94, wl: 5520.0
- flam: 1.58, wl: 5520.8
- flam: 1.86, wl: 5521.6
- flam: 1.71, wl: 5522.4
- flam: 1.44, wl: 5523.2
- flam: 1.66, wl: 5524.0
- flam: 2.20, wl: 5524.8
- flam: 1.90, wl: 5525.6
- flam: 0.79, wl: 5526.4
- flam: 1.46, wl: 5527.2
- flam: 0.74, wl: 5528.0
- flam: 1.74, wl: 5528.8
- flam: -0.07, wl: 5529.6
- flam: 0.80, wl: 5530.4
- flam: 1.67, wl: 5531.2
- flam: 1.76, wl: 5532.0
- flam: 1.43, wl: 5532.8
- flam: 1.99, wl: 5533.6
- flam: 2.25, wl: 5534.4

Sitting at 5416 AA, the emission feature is H-gamma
